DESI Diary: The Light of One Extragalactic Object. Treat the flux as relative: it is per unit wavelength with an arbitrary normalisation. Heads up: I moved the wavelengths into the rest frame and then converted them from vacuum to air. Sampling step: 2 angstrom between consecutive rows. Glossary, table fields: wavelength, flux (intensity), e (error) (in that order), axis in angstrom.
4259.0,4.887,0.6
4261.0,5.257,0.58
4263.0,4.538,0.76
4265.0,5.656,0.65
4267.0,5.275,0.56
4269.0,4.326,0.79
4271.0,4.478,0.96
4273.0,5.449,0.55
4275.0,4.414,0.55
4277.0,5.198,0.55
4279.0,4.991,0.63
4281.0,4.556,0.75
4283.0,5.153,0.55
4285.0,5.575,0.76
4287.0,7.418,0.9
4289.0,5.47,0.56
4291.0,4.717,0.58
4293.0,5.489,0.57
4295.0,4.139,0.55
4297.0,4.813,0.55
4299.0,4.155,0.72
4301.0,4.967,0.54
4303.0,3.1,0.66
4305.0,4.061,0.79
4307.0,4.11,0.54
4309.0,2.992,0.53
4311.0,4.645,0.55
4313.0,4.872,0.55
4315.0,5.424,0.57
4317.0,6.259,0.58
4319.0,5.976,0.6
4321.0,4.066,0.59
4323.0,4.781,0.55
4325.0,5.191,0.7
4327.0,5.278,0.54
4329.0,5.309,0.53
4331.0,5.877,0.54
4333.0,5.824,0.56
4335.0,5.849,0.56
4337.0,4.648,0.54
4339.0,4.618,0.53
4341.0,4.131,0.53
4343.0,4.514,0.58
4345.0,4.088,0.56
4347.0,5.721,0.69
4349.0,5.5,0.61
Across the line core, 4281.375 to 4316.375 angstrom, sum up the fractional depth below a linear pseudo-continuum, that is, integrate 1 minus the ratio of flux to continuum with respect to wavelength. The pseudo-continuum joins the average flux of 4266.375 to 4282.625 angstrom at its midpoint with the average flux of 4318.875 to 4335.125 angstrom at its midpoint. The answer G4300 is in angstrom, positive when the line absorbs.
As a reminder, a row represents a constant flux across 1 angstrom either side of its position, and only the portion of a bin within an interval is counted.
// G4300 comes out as 1.8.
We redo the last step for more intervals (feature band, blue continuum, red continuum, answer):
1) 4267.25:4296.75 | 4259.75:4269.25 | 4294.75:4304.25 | -2.9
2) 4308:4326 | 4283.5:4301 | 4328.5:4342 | 1.0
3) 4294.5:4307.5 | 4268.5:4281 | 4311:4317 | 2.3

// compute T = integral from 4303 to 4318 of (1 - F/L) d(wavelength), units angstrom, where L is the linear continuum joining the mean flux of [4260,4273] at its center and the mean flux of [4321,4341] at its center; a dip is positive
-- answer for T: 1.7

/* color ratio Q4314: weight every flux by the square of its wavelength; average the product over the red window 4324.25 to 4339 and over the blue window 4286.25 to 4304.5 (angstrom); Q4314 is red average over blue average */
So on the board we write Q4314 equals 1.1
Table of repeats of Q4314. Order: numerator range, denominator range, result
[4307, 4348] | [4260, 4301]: 1.01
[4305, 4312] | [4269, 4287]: 0.79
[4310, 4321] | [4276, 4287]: 1.02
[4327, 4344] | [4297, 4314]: 1.25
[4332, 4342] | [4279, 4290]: 0.92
